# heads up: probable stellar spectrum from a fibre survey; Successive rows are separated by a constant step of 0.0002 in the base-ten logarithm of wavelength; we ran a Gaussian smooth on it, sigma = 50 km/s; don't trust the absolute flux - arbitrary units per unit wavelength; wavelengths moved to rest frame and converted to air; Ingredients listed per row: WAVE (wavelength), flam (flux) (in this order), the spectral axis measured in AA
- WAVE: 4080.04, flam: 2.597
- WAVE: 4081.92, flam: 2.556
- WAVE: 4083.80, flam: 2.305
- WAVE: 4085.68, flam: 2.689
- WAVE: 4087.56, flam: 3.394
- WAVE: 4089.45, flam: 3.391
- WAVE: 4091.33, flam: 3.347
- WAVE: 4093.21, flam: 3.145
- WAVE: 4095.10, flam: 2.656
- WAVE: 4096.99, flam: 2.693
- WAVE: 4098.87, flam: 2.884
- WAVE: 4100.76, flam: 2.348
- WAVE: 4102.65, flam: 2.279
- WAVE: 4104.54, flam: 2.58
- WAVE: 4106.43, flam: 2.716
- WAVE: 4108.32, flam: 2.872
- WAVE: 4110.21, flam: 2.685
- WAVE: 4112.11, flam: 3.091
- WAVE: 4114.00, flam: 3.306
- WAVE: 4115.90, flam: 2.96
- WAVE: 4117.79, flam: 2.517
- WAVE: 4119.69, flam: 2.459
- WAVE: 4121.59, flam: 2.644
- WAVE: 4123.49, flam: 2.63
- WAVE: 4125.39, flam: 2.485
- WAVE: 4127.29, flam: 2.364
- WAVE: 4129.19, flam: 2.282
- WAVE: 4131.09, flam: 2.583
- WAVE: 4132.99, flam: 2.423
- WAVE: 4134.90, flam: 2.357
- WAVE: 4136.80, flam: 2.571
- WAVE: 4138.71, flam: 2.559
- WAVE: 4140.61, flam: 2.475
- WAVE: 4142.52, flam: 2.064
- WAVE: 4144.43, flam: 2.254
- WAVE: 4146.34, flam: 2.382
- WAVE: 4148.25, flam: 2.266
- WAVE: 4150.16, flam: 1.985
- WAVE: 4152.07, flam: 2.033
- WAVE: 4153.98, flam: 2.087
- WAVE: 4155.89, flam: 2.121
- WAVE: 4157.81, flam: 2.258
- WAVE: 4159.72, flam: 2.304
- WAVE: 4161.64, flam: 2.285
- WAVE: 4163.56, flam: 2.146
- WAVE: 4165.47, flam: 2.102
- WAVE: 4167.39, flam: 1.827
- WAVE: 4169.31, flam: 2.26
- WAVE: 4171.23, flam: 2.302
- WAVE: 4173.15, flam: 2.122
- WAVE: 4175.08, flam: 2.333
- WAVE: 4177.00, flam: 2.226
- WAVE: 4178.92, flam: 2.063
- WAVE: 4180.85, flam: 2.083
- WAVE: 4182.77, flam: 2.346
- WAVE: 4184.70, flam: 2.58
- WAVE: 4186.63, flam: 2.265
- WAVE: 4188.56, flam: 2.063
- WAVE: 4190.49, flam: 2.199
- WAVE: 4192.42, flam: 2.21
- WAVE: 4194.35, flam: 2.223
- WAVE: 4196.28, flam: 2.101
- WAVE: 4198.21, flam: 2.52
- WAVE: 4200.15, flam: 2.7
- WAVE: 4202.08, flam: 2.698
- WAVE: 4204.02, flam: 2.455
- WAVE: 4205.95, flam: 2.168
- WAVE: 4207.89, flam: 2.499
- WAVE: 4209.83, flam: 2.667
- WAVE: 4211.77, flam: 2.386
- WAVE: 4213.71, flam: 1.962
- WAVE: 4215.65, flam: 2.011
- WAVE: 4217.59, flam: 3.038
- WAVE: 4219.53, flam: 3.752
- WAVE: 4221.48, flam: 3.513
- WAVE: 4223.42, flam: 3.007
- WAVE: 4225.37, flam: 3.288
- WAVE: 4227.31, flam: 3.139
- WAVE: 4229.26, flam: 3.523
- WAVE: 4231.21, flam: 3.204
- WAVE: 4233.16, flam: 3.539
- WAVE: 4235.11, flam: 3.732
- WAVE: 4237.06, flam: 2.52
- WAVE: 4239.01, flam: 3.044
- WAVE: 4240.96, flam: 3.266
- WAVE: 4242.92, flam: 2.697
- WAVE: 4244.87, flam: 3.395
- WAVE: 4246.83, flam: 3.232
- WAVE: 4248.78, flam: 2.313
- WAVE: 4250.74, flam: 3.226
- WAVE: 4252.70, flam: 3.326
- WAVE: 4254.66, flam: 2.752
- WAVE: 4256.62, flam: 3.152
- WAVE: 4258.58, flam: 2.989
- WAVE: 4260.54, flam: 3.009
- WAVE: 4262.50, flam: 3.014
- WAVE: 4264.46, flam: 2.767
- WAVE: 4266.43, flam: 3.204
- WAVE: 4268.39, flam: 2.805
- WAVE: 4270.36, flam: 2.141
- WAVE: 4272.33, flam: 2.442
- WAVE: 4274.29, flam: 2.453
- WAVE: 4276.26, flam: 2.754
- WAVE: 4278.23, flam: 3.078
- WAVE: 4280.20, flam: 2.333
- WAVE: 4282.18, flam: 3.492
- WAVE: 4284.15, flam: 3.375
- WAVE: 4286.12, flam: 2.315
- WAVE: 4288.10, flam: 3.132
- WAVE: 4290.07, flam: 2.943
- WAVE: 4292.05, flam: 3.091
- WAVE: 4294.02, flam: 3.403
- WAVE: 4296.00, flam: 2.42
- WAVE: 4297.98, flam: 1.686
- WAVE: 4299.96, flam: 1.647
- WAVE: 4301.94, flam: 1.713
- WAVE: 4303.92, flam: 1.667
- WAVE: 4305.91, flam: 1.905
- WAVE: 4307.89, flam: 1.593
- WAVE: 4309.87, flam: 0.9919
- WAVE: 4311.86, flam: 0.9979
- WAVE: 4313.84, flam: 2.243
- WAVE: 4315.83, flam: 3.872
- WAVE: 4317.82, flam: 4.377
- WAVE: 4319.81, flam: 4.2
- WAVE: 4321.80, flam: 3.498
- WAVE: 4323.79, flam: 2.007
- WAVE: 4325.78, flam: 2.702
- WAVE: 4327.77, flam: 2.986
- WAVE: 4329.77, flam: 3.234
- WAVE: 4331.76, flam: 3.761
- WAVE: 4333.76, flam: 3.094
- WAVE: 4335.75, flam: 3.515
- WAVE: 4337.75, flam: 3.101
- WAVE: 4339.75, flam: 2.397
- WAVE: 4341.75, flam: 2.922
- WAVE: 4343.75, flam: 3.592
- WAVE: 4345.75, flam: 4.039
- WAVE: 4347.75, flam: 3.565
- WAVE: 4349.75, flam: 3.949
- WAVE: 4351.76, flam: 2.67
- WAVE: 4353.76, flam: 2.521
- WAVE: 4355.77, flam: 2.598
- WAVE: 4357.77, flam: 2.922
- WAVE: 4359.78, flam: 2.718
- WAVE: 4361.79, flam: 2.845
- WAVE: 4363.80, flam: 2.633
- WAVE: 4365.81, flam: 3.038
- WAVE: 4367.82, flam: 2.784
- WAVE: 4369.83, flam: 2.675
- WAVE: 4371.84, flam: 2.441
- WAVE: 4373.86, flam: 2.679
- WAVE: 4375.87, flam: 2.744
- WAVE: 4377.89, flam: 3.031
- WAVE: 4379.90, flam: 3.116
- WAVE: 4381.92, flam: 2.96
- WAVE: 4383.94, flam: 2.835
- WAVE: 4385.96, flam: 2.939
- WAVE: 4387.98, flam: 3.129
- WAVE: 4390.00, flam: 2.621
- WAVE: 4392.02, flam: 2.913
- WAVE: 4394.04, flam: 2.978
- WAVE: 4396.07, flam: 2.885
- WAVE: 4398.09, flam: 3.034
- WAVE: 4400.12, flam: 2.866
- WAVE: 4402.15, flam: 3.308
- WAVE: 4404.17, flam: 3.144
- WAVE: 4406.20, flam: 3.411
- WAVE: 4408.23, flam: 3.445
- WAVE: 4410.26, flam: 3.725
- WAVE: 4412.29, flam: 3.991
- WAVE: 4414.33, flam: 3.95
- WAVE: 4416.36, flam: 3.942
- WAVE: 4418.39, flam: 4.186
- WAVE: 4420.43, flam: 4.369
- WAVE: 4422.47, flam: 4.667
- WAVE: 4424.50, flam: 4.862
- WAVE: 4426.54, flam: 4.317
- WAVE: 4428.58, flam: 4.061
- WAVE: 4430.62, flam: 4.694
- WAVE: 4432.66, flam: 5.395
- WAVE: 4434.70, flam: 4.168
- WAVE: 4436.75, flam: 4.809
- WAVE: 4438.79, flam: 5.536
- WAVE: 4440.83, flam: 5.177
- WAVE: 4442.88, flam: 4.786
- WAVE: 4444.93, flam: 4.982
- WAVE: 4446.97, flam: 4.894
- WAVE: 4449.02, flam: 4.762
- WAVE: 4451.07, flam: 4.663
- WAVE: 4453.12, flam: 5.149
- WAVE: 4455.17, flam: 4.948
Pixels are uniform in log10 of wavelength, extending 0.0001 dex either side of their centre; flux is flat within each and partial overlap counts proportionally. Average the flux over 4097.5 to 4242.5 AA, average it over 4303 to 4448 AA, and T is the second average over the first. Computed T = 1.3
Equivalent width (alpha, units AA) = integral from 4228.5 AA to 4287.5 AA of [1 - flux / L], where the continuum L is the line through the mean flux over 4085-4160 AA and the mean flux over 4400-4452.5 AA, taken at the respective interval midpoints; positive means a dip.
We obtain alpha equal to 6.85 AA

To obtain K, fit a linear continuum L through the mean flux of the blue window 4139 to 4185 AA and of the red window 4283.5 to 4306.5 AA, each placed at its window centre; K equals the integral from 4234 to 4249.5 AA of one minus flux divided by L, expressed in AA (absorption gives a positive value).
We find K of -4.62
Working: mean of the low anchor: 2.2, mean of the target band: 3.04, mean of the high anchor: 2.44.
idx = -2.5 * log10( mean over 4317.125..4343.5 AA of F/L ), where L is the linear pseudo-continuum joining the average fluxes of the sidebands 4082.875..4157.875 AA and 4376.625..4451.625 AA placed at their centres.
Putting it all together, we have 0.10 mag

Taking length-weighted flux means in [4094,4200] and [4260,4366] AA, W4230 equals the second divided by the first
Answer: 1.17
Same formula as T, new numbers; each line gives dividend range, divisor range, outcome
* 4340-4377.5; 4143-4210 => 1.31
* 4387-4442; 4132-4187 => 1.75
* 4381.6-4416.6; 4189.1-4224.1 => 1.26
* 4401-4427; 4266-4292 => 1.40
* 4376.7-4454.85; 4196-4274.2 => 1.37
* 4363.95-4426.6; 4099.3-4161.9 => 1.34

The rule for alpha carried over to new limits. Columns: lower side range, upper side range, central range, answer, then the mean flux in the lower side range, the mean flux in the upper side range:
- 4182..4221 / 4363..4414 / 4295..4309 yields 4.9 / 2.46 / 3.03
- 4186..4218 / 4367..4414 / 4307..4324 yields 0.6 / 2.35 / 3.04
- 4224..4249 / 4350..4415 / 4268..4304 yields 6.0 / 3.17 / 2.99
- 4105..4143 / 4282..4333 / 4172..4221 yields 4.2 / 2.61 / 2.65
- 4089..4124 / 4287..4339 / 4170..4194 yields 4.5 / 2.79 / 2.68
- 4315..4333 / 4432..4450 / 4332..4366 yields 5.8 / 3.39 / 4.94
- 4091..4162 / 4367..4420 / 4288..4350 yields 3.8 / 2.52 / 3.16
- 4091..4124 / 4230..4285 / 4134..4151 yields 2.9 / 2.76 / 2.97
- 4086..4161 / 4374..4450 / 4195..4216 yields 3.9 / 2.57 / 3.85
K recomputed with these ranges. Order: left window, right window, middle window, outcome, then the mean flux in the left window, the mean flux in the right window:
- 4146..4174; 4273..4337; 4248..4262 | -2.6 AA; 2.16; 2.7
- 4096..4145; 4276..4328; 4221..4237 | -4.5 AA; 2.58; 2.6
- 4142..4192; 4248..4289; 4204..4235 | -4.6 AA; 2.19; 2.86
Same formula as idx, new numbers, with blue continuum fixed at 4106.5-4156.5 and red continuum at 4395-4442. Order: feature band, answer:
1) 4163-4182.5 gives 0.25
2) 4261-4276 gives 0.20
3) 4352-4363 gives 0.35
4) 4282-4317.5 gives 0.40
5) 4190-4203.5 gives 0.19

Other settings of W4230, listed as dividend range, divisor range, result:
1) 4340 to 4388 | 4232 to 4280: 1.01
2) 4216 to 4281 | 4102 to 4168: 1.24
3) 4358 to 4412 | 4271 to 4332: 1.13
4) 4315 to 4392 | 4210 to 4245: 1.01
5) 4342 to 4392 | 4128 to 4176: 1.31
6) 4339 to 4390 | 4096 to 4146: 1.14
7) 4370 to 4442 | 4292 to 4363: 1.31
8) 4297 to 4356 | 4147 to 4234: 1.13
